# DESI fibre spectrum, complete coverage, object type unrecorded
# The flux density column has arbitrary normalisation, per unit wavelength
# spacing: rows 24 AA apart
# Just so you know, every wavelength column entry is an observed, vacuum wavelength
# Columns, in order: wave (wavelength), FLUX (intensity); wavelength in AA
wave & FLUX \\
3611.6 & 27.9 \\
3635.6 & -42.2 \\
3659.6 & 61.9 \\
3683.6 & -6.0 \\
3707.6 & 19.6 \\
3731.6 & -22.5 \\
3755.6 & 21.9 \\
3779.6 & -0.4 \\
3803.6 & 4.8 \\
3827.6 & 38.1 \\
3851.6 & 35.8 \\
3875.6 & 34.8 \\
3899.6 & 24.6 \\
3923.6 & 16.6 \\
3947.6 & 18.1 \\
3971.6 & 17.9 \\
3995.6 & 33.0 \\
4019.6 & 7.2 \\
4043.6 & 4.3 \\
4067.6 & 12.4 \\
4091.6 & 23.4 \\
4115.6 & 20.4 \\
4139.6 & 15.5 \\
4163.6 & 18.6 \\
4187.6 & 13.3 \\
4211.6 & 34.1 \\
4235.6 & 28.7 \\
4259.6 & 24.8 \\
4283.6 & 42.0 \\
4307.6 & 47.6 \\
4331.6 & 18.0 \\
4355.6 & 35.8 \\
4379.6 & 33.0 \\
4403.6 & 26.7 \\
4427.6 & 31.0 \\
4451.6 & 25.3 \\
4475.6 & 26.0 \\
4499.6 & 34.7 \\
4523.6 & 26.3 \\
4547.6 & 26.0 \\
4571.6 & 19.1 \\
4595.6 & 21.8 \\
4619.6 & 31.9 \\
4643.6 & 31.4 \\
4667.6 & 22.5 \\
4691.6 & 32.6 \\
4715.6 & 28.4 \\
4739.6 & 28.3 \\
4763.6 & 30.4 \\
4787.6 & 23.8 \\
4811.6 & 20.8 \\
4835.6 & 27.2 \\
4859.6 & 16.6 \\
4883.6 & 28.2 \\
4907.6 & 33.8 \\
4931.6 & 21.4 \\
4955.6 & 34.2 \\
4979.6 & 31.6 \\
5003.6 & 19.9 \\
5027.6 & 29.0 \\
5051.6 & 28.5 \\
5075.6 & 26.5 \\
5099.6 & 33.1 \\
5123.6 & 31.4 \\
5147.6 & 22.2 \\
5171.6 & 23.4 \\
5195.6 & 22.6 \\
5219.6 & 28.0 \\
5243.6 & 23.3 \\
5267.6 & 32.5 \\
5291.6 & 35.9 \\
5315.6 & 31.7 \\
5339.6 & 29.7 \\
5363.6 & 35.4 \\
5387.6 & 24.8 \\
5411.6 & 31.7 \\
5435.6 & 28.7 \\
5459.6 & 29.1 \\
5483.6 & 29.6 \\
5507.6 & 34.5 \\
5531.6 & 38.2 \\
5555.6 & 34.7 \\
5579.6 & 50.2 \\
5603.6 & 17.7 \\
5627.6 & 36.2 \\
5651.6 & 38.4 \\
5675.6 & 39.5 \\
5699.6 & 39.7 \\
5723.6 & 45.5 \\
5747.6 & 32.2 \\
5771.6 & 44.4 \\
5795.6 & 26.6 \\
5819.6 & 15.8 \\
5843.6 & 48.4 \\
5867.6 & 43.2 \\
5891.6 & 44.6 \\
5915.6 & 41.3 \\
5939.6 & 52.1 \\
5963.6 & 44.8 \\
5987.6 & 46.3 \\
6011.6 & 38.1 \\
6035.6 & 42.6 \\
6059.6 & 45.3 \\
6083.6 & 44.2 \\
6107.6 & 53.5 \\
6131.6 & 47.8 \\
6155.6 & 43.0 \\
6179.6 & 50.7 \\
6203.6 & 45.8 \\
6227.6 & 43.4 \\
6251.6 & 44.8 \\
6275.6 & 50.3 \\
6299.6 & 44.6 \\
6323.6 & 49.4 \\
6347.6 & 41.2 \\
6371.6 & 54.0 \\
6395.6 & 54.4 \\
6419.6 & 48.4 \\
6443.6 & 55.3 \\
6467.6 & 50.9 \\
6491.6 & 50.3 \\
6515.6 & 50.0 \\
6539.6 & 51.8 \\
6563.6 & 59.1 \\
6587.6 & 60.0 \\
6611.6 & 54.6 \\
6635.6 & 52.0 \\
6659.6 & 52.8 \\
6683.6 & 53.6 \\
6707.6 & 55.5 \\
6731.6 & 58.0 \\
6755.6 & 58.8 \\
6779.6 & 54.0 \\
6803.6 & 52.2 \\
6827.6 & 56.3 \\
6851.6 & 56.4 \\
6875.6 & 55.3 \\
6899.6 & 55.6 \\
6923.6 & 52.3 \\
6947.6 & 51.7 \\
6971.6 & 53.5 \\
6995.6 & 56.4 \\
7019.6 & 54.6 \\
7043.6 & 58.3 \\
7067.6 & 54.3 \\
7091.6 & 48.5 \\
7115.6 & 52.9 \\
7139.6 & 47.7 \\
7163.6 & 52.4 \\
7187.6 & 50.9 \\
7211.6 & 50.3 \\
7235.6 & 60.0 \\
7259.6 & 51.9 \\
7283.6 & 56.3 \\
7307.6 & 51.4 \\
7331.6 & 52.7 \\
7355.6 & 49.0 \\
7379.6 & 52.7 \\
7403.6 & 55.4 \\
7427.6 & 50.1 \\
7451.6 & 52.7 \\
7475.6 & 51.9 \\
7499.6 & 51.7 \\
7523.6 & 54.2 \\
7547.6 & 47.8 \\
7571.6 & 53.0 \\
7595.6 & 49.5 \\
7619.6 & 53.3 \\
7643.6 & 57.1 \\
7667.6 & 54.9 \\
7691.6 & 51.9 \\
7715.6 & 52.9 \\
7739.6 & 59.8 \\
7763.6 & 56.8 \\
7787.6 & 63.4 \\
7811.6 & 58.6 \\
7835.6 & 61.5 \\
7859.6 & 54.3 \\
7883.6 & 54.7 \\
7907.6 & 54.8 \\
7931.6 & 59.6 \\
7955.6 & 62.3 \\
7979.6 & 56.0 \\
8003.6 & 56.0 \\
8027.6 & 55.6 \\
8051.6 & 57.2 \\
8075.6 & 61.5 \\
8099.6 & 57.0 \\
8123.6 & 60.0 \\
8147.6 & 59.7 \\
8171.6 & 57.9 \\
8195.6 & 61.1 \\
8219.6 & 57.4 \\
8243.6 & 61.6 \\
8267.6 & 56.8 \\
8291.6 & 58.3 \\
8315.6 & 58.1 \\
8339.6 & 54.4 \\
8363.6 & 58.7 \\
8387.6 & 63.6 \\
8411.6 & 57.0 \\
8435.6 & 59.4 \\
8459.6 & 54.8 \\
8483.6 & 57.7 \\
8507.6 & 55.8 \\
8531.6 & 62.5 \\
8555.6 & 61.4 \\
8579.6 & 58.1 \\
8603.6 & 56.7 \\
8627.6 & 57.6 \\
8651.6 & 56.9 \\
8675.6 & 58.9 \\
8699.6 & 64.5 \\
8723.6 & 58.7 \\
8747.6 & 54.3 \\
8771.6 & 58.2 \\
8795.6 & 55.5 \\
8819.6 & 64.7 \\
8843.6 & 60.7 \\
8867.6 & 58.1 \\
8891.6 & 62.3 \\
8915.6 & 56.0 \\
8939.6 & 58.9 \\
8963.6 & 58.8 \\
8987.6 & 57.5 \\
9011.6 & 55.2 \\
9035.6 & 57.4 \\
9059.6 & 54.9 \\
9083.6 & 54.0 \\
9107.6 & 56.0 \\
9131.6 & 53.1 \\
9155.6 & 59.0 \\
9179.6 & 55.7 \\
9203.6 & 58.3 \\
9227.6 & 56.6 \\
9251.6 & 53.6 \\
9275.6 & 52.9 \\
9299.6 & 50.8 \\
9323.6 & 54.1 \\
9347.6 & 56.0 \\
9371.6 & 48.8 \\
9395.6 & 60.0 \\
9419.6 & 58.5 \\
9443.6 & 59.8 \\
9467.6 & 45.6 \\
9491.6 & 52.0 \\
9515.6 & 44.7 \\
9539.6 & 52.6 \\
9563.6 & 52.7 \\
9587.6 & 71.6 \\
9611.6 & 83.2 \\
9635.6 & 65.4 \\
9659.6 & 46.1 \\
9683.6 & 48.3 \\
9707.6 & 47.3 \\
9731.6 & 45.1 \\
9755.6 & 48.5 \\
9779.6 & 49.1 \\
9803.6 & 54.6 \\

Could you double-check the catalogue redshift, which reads 0.46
